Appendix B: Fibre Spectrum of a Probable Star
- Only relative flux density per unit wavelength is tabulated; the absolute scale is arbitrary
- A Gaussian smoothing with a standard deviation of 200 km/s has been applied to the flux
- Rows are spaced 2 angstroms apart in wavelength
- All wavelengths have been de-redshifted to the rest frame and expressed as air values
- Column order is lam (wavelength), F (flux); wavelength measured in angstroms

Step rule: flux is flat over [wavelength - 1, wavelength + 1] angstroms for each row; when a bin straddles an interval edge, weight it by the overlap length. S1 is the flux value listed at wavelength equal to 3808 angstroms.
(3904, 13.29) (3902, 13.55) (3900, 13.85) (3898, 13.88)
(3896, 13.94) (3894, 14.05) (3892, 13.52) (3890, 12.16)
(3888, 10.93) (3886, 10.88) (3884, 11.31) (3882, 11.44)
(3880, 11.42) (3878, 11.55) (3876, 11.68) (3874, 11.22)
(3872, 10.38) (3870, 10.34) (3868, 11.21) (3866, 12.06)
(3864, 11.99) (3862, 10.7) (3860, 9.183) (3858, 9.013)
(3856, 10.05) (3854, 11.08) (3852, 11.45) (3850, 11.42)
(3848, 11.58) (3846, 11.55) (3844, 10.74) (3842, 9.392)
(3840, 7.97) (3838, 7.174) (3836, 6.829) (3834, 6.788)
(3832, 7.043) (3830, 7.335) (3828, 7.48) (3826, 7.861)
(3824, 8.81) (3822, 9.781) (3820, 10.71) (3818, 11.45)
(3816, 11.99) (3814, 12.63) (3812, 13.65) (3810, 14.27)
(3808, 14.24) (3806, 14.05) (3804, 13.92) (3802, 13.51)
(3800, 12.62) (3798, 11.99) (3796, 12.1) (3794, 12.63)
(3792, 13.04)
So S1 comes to 14.24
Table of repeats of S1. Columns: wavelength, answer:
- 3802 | 13.51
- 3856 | 10.05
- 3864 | 11.99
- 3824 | 8.81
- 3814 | 12.63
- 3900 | 13.85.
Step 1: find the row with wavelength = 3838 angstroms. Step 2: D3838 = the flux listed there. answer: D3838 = 7.174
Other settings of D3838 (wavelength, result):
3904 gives 13.29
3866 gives 12.06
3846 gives 11.55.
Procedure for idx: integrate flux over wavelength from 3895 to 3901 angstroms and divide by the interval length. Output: 13.9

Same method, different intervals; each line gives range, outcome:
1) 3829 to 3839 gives 7.03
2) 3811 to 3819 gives 12.4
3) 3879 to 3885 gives 11.4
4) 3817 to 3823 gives 10.6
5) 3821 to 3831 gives 8.25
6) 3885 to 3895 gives 12.3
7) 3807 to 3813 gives 14.1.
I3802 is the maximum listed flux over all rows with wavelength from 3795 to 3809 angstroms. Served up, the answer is 14.24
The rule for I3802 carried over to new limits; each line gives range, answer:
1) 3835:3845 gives 10.74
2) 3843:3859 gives 11.58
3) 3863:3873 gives 12.06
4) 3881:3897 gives 14.05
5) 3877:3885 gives 11.55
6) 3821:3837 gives 9.781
